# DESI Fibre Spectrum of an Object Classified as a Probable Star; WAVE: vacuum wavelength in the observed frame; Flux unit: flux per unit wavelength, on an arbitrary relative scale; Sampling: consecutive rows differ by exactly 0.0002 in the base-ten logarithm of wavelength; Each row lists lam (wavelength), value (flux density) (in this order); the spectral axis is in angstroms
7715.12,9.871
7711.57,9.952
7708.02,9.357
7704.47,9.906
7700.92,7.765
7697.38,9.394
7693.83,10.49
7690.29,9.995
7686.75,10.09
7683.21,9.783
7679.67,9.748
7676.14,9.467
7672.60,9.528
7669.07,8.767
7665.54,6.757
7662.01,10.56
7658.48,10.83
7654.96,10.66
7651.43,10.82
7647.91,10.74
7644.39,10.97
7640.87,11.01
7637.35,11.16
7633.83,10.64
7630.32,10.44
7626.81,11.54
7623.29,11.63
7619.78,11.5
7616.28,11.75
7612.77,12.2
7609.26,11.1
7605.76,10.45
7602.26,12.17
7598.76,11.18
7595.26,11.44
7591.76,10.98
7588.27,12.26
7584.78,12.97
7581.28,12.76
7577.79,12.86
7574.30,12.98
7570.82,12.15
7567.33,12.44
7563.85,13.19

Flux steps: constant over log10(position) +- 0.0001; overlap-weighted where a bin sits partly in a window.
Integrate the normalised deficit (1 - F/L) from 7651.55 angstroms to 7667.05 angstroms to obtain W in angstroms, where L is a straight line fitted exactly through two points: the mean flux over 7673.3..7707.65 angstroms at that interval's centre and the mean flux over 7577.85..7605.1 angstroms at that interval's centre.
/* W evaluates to 0.7 angstroms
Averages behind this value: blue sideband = 12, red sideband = 9.61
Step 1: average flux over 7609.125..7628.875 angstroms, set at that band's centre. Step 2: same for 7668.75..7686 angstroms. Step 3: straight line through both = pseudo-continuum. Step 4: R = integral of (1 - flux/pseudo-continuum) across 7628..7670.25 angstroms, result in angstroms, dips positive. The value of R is 1.0 angstroms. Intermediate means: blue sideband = 11.6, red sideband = 9.55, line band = 10.3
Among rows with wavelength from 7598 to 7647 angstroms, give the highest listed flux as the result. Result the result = 12.2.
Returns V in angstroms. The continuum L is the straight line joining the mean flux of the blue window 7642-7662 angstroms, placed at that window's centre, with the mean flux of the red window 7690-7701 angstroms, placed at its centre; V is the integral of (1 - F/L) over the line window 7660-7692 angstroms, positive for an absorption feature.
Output 2.2 angstroms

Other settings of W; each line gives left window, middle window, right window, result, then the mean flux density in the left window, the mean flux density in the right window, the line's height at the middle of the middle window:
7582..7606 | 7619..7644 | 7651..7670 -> -1.2 angstroms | 11.8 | 9.7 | 10.6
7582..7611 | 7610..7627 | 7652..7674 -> -1.2 angstroms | 11.6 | 9.59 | 10.9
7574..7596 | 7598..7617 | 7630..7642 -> 0.3 angstroms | 12.3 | 10.8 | 11.7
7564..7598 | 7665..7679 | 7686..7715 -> 1.9 angstroms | 12.3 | 9.62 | 10.3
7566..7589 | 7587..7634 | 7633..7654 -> 1.5 angstroms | 12.7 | 10.9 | 11.8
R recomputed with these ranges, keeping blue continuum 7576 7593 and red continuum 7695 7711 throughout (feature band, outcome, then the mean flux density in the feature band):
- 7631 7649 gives 0.05 angstroms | 10.9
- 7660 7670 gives 1.47 angstroms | 8.74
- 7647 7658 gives -0.18 angstroms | 10.8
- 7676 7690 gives -0.11 angstroms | 9.83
